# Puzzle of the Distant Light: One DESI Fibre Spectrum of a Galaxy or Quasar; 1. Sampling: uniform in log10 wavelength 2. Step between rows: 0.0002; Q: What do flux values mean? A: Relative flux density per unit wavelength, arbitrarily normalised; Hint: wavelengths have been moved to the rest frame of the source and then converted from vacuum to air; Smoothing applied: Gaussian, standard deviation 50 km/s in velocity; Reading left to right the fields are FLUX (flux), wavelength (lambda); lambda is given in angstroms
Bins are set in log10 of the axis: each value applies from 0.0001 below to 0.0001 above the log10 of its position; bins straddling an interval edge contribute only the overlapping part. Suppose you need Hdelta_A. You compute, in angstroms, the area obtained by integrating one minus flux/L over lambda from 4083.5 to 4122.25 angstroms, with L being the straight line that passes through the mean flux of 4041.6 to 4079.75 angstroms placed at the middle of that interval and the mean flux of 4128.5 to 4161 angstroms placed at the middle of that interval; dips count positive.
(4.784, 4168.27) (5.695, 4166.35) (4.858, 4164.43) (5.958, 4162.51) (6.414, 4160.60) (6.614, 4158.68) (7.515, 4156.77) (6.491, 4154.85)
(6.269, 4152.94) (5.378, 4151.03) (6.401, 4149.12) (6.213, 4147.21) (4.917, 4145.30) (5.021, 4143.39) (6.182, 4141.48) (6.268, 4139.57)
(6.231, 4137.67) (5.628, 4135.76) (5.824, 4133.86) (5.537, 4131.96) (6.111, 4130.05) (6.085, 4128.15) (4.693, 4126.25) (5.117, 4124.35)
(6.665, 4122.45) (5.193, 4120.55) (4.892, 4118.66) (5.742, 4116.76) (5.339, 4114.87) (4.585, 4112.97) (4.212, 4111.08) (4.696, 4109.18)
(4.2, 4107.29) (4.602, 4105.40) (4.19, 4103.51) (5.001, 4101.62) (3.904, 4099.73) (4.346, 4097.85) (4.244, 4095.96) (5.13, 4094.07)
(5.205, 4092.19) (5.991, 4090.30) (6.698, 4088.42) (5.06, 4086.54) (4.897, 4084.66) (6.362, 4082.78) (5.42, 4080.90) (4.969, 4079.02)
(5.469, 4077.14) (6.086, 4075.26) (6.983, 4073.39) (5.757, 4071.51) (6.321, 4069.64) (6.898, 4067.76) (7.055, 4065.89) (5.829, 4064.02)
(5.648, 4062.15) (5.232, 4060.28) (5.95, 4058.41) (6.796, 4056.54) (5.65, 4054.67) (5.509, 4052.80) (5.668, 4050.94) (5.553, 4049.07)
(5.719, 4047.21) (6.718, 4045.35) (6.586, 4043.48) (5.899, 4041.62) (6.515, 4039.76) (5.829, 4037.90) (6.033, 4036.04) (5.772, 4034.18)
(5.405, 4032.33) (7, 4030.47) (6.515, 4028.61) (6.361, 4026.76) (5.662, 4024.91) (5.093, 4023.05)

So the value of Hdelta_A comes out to 6.99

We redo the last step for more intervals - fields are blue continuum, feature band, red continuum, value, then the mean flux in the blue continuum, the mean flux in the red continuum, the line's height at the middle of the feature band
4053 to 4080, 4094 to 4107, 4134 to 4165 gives 3.45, 6.03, 6.03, 6.03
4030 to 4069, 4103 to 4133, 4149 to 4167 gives 4.83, 6.05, 6.16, 6.12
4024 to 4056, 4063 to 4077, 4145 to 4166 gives -0.70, 6.03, 6.12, 6.06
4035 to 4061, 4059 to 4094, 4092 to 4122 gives -3.16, 5.98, 4.74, 5.38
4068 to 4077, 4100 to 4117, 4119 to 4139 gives 3.58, 6.26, 5.7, 5.9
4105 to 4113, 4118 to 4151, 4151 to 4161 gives -0.85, 4.43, 6.55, 5.58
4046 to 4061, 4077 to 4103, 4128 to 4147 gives 2.78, 5.79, 5.78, 5.78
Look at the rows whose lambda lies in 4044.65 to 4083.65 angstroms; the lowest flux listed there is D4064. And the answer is 4.969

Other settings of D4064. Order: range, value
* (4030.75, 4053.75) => 5.405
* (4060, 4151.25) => 3.904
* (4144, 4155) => 4.917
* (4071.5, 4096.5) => 4.244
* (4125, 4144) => 4.693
